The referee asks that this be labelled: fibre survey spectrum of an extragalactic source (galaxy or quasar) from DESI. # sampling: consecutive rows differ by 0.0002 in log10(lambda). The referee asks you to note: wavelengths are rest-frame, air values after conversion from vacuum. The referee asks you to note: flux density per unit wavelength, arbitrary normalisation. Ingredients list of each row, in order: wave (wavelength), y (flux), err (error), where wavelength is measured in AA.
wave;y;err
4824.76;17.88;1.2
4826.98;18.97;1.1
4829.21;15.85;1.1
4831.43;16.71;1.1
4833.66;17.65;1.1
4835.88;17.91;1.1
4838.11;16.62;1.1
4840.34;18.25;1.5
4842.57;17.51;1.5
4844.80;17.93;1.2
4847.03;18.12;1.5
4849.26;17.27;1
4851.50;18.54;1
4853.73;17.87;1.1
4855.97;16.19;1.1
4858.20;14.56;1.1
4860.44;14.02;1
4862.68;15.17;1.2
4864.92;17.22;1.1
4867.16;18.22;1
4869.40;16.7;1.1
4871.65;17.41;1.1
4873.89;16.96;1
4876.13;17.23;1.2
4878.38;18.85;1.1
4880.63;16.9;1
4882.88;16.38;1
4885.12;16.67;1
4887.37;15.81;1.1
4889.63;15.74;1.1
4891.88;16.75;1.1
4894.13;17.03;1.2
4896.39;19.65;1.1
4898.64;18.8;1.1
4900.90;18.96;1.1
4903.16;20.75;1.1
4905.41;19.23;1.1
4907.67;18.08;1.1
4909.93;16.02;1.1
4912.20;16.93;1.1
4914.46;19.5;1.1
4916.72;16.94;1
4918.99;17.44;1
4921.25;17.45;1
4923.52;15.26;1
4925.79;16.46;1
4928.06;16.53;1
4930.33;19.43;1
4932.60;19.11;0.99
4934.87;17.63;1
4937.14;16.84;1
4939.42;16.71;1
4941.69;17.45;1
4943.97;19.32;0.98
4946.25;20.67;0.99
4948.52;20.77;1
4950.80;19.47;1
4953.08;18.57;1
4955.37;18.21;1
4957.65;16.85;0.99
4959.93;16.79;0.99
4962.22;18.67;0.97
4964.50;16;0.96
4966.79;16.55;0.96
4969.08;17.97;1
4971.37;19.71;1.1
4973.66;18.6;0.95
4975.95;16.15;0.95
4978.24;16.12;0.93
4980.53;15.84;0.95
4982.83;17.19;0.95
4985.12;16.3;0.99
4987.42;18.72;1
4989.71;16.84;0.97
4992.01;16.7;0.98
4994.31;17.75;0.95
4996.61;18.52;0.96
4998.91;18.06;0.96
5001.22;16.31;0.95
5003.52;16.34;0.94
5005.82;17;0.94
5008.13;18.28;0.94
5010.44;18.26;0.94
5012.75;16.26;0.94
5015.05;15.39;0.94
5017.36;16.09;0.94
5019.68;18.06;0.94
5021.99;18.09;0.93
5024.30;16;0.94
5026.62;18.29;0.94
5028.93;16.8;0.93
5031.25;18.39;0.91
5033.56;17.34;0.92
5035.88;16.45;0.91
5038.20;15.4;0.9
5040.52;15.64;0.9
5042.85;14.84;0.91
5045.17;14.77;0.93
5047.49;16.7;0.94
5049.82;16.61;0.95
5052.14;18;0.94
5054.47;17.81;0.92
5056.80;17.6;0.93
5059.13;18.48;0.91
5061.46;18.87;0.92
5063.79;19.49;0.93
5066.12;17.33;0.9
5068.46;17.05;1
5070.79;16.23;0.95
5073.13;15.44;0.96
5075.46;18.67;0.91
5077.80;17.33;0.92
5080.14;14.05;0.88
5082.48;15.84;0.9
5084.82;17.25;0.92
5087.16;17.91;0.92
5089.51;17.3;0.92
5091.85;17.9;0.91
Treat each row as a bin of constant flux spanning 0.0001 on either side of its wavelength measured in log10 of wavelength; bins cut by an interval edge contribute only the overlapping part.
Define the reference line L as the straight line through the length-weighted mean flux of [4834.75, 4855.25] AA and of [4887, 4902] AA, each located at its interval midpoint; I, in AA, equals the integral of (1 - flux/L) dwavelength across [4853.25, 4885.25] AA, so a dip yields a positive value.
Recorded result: 1.8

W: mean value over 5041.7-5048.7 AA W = 15.4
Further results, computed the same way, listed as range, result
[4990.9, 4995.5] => 17.2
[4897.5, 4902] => 18.9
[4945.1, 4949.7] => 20.7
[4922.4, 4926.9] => 15.9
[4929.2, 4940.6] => 17.9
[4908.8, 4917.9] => 17.3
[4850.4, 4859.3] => 16.8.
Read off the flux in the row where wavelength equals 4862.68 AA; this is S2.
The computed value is 15.17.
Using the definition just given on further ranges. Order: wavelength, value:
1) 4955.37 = 18.21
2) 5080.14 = 14.05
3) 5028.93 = 16.8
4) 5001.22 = 16.31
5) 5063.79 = 19.49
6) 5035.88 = 16.45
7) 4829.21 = 15.85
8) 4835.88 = 17.91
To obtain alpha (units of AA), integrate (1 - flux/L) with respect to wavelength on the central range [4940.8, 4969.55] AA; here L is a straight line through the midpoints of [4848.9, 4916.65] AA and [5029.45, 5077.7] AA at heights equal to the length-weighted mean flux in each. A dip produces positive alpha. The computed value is -1.8 AA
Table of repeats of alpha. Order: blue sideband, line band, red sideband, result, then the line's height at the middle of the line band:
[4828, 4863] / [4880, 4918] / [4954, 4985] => -1.3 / 17.1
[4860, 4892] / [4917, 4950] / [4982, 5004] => -1.8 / 17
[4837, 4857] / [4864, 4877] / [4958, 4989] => 0.2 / 17.5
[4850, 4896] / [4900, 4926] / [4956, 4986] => -1.3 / 16.9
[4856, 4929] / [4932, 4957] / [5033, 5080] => -2.2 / 17.1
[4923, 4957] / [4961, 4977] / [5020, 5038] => 0.2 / 17.9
